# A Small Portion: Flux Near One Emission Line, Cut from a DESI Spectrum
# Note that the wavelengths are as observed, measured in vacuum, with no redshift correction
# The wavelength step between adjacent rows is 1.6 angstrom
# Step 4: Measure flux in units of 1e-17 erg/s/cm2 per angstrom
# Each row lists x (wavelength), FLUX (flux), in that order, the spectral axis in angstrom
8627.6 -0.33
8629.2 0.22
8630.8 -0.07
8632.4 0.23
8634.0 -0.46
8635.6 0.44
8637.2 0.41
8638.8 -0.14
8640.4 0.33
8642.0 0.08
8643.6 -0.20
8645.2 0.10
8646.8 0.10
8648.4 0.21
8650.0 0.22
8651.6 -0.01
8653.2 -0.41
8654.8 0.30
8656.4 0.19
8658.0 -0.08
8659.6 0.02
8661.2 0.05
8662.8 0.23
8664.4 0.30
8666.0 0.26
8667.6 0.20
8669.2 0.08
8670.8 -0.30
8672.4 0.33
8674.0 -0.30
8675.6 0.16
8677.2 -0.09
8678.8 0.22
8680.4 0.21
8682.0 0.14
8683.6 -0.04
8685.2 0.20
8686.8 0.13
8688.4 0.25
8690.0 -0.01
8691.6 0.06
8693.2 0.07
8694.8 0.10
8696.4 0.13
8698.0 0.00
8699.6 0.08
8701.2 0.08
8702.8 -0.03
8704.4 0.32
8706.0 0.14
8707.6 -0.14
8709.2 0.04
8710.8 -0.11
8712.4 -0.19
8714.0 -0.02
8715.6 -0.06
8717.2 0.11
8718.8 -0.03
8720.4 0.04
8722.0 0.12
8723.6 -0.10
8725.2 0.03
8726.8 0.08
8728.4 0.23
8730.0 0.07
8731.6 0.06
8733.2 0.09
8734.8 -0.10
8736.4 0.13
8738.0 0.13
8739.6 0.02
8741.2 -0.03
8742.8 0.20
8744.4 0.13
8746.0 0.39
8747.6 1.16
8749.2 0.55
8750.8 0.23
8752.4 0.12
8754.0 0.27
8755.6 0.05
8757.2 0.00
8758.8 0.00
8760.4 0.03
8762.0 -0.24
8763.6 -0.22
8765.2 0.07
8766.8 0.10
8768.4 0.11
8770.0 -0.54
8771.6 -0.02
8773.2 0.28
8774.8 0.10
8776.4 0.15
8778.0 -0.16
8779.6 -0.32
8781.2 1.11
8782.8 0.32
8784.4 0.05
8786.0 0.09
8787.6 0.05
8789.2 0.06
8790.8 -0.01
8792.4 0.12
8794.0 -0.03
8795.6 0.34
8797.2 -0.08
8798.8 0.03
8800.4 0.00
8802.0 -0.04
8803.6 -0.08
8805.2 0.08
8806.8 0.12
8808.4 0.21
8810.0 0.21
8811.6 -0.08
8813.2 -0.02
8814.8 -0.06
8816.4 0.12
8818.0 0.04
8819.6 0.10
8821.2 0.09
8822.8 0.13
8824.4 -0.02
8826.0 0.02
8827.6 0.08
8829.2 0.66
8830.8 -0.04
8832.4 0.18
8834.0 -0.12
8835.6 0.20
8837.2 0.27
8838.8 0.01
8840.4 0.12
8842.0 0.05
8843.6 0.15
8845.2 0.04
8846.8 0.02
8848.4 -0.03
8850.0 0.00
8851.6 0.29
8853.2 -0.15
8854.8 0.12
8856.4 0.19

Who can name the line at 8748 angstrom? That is [O III]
